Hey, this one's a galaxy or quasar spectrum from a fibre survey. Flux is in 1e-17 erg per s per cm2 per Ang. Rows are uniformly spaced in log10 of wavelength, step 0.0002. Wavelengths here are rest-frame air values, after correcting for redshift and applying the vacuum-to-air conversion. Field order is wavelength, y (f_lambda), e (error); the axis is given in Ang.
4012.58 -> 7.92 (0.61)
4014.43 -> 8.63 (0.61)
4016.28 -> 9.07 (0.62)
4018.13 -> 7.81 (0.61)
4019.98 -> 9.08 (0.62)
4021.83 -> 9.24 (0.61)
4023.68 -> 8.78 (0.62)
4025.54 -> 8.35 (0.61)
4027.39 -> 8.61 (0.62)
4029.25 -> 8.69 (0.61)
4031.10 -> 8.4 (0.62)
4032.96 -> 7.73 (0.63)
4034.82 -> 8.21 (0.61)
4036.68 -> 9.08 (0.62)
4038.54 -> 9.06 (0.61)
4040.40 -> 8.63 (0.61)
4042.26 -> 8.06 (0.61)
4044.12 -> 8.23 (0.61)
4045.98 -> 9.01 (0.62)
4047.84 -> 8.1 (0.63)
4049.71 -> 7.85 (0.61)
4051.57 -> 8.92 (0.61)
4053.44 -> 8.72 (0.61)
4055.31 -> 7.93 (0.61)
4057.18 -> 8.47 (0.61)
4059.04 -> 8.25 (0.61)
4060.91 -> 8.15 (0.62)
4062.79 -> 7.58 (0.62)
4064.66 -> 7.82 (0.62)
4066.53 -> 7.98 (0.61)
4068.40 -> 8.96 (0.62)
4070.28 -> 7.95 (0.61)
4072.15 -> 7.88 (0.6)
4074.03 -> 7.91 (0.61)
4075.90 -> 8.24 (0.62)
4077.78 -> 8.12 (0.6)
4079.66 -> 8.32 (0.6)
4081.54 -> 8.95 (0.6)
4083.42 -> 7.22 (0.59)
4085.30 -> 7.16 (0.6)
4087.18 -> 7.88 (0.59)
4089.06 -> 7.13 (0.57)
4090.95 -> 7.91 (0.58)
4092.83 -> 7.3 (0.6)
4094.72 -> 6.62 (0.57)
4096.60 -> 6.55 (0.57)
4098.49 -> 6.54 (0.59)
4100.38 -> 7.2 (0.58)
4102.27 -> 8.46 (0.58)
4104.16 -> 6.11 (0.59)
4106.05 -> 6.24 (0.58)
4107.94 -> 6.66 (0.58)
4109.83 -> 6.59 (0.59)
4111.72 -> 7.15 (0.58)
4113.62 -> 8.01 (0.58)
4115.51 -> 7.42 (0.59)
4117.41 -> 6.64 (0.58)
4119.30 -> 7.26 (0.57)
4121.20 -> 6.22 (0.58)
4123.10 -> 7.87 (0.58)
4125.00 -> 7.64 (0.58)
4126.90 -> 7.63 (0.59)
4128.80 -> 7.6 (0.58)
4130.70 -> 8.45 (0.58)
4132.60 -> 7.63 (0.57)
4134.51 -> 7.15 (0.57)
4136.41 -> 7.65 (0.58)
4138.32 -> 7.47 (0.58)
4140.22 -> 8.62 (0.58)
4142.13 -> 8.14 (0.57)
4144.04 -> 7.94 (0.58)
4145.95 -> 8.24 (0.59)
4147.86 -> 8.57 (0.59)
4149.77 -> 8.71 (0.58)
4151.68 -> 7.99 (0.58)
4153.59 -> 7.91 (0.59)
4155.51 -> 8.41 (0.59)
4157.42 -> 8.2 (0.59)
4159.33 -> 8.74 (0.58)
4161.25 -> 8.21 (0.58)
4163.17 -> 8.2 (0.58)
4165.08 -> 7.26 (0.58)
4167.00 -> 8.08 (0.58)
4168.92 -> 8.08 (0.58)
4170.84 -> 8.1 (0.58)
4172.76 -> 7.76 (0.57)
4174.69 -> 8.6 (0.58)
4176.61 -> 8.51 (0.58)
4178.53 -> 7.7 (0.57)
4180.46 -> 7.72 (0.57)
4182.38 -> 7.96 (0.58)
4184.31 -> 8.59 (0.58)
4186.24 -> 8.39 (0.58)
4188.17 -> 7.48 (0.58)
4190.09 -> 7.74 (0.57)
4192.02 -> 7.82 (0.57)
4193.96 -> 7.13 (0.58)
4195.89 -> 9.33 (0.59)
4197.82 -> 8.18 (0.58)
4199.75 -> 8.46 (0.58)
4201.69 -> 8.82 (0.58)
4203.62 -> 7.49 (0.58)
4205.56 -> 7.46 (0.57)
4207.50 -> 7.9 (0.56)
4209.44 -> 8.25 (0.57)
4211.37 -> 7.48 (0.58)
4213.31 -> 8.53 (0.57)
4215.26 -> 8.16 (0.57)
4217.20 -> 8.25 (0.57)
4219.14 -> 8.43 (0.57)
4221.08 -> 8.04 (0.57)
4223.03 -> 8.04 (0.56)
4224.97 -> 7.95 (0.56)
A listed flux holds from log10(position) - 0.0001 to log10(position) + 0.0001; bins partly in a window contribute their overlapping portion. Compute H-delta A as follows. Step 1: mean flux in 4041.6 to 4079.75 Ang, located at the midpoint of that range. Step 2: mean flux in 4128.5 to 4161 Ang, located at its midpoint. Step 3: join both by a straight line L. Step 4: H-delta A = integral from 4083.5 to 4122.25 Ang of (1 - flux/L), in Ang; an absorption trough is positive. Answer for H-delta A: 5.2 Ang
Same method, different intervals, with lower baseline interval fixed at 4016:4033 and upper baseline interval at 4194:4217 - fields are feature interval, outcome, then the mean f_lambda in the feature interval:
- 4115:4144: 2.65 Ang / 7.57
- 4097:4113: 2.89 Ang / 6.88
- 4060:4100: 3.54 Ang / 7.71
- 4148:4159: -0.03 Ang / 8.3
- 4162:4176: 0.36 Ang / 8.03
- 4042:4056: 0.27 Ang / 8.37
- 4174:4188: 0.08 Ang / 8.16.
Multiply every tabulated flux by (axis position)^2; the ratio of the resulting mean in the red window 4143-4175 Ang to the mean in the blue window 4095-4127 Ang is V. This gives 1.19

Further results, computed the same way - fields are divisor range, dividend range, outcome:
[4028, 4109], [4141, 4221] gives 1.09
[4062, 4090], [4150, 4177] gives 1.07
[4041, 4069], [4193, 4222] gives 1.06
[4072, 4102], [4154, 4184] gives 1.12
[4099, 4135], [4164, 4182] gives 1.13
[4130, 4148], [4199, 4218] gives 1.05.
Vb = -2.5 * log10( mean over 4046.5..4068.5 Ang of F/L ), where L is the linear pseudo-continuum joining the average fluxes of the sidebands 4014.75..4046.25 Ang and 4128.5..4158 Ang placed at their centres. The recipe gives 0.03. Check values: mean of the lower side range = 8.58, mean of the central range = 8.21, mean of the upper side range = 8.05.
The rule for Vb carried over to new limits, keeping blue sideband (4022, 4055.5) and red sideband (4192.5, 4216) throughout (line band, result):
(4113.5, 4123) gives 0.17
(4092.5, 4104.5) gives 0.19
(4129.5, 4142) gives 0.06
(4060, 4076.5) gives 0.05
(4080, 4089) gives 0.08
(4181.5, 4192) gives 0.02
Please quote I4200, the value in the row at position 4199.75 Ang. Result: 8.46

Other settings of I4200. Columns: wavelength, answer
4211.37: 7.48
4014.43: 8.63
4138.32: 7.47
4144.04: 7.94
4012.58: 7.92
